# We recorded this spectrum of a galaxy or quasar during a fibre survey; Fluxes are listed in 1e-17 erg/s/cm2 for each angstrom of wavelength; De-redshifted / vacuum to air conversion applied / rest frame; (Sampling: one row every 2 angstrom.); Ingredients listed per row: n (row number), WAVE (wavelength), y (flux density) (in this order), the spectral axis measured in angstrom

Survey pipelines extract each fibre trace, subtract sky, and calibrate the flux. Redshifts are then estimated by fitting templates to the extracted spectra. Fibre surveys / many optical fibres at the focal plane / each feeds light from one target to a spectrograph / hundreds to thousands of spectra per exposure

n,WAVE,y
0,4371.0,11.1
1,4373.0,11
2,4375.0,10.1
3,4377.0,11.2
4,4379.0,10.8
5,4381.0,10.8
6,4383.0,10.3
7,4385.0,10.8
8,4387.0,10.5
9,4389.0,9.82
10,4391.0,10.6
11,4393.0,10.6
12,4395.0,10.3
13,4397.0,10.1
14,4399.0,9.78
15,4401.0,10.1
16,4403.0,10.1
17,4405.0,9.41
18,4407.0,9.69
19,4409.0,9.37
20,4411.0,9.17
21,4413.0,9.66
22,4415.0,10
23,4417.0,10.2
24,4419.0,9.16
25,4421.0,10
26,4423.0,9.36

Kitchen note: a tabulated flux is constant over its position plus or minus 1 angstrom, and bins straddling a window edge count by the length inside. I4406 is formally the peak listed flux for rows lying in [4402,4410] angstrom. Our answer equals 10.1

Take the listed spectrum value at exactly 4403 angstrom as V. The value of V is 10.1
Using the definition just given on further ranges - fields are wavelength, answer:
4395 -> 10.3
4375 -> 10.1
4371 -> 11.1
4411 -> 9.17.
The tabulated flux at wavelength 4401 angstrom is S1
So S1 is 10.1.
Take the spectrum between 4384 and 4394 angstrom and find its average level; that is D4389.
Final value 10.5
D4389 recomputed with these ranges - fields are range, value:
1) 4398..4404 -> 9.99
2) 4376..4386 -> 10.8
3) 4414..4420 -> 9.79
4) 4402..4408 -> 9.73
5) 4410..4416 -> 9.61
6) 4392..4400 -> 10.2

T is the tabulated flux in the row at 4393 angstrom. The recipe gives 10.6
